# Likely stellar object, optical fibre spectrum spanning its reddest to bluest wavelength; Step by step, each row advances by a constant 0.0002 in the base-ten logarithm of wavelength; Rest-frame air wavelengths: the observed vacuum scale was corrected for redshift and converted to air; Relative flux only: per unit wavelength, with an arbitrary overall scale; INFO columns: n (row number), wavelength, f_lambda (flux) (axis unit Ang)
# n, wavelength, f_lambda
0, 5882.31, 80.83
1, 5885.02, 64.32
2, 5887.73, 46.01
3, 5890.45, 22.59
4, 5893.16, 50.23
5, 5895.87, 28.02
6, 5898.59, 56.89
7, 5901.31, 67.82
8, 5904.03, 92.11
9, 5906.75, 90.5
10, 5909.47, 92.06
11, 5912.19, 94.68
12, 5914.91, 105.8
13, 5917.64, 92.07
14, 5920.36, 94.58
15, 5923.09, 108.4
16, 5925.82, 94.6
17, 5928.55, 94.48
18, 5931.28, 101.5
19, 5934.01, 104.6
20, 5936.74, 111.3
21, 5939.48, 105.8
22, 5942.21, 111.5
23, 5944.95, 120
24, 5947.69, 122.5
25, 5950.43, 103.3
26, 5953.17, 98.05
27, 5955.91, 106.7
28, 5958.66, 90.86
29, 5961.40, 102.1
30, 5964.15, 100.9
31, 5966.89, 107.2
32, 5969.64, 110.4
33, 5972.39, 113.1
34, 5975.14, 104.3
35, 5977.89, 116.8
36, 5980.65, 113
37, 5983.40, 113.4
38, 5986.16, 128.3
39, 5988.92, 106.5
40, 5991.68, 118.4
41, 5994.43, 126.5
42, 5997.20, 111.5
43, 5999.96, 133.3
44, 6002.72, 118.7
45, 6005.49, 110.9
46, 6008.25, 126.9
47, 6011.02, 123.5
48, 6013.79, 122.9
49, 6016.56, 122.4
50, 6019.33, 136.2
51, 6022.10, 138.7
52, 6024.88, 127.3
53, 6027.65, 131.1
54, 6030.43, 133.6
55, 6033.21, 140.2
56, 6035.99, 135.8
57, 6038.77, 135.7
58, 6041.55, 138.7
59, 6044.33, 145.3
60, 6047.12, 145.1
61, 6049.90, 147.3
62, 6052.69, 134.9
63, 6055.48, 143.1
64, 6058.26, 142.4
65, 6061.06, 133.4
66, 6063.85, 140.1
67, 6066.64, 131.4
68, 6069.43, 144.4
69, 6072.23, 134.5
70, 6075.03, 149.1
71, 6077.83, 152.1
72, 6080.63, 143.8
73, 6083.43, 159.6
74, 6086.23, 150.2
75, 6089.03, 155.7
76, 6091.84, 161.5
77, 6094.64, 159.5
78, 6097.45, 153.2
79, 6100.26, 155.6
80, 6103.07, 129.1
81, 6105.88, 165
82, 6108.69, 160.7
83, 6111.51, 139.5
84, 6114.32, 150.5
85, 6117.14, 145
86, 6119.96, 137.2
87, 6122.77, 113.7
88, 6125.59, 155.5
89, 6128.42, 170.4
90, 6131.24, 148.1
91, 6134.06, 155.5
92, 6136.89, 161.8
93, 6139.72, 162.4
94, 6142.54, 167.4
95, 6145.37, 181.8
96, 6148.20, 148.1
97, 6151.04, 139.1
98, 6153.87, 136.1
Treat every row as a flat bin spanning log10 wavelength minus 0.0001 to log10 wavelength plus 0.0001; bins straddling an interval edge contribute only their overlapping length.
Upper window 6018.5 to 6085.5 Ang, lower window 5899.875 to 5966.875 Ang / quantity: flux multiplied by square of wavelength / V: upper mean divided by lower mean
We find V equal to 1.5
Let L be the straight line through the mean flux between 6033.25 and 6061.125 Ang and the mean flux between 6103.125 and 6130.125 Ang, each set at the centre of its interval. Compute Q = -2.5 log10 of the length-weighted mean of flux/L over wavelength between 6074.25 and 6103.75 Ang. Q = -0.06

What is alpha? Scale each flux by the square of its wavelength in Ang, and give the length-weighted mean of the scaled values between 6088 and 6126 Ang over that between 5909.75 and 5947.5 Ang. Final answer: 1.52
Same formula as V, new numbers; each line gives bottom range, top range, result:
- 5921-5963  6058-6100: 1.48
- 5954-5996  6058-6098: 1.38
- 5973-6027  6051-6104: 1.24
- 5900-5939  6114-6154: 1.69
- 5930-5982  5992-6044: 1.22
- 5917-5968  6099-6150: 1.56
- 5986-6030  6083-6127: 1.24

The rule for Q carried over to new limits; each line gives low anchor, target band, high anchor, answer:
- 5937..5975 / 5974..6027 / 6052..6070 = -0.01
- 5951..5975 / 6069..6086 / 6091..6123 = -0.06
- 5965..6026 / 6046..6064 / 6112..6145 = -0.05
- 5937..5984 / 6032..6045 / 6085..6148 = -0.06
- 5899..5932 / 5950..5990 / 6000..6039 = 0.04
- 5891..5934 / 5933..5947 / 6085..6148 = -0.19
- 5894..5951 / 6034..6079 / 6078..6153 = -0.05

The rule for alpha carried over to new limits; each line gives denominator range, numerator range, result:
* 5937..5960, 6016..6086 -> 1.35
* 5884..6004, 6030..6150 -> 1.59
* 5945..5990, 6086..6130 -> 1.44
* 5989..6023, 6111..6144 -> 1.27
